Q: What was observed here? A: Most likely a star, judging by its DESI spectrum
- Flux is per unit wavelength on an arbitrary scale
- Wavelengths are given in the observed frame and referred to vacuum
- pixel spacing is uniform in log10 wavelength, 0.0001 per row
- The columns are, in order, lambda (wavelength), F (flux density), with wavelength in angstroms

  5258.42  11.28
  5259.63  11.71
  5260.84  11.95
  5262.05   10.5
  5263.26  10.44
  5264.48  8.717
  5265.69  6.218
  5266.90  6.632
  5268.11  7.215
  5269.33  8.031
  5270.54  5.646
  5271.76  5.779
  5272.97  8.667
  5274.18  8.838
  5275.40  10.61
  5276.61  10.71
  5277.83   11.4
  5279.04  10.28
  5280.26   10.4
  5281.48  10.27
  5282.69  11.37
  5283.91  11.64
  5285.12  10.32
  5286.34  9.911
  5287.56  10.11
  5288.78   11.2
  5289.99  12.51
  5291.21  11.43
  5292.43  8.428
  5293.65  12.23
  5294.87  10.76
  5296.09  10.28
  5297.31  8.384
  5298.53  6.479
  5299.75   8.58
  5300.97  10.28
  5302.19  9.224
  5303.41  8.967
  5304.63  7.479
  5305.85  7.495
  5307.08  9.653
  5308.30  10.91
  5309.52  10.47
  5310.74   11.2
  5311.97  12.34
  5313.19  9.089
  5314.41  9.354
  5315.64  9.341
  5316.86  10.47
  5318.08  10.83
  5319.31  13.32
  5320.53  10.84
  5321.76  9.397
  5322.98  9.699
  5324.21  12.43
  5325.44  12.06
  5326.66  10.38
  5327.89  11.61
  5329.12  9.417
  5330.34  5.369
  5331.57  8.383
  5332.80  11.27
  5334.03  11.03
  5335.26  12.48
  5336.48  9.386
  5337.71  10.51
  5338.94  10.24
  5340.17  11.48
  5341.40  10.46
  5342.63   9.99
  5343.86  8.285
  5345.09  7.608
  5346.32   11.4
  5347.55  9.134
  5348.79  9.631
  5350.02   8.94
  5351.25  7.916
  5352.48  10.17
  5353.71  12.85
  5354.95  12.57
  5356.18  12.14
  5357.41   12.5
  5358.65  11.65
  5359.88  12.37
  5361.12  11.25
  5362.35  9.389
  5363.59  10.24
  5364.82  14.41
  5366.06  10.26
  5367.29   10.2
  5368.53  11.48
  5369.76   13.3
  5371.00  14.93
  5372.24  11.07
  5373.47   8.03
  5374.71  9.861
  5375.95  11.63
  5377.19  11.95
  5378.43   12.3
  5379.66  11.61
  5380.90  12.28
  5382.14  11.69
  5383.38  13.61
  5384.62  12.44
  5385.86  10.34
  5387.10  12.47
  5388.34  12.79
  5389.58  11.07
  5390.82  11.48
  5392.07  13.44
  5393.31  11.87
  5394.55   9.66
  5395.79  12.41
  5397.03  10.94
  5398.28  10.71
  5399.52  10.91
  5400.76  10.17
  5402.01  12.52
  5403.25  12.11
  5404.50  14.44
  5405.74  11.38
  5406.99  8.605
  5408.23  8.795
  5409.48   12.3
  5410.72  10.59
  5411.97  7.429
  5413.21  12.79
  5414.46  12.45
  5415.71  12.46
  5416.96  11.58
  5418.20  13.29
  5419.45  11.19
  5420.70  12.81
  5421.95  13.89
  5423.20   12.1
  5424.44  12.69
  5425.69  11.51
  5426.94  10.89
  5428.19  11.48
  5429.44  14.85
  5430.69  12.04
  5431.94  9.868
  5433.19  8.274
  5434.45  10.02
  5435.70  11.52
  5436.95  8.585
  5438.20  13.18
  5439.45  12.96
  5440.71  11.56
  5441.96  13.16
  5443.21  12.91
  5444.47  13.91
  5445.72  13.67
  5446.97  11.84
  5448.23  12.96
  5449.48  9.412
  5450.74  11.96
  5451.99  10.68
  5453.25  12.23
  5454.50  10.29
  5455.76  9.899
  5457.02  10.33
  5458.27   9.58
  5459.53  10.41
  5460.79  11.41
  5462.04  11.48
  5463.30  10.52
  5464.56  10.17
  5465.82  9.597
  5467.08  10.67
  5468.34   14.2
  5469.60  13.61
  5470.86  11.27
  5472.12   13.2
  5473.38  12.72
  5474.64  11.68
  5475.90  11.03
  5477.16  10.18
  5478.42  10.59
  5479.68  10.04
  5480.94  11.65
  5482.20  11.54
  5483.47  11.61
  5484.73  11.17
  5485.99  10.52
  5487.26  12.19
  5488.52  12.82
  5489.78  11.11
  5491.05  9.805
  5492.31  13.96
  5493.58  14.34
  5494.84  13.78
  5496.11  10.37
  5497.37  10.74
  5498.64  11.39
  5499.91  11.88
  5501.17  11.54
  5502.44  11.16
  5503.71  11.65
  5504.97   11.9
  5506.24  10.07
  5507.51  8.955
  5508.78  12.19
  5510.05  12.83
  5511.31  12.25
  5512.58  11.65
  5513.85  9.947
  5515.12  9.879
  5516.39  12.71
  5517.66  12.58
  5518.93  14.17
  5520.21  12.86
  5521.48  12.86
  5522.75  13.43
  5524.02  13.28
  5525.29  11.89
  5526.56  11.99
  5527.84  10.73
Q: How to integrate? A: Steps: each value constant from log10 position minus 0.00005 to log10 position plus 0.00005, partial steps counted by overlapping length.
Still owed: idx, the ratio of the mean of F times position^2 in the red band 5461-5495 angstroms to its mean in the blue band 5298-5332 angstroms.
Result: 1.26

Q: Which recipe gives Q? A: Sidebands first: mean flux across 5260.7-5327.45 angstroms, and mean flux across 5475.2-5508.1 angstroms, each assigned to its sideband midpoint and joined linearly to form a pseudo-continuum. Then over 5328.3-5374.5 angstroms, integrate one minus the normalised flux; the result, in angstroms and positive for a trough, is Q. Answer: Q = -1.3 angstroms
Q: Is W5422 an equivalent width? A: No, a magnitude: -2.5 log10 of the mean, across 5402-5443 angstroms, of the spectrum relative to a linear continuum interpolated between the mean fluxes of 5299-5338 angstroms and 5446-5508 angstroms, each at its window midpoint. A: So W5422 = -0.07 mag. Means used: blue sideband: 10.1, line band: 11.6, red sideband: 11.4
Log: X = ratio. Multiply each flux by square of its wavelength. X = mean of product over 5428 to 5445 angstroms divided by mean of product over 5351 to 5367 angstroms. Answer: 1.1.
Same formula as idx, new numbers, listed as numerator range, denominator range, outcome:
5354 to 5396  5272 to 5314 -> 1.21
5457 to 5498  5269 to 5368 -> 1.20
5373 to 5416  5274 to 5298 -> 1.13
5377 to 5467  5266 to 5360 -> 1.20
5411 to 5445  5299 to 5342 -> 1.21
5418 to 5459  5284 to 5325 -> 1.21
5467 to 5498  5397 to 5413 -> 1.12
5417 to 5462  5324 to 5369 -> 1.14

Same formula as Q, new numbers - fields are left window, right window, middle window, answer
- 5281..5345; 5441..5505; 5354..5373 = -2.2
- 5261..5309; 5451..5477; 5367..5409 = -4.3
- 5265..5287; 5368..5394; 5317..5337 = -0.1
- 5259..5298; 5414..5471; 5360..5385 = -1.8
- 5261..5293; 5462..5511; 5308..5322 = -1.1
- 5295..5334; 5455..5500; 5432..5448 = -1.0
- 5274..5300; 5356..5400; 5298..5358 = 4.4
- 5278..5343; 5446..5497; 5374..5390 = -1.6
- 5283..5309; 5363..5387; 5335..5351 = 1.6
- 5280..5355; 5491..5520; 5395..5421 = -1.1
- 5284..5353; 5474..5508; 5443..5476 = -1.1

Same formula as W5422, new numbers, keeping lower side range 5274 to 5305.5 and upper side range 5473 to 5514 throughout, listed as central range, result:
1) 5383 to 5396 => -0.109 mag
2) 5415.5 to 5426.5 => -0.128 mag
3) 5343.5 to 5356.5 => 0.048 mag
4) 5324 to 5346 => 0.030 mag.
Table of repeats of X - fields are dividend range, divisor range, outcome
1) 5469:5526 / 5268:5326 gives 1.28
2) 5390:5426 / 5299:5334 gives 1.20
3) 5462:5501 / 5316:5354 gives 1.20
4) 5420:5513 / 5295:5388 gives 1.15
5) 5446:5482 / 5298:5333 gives 1.20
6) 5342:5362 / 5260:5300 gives 1.13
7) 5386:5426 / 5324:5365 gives 1.13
